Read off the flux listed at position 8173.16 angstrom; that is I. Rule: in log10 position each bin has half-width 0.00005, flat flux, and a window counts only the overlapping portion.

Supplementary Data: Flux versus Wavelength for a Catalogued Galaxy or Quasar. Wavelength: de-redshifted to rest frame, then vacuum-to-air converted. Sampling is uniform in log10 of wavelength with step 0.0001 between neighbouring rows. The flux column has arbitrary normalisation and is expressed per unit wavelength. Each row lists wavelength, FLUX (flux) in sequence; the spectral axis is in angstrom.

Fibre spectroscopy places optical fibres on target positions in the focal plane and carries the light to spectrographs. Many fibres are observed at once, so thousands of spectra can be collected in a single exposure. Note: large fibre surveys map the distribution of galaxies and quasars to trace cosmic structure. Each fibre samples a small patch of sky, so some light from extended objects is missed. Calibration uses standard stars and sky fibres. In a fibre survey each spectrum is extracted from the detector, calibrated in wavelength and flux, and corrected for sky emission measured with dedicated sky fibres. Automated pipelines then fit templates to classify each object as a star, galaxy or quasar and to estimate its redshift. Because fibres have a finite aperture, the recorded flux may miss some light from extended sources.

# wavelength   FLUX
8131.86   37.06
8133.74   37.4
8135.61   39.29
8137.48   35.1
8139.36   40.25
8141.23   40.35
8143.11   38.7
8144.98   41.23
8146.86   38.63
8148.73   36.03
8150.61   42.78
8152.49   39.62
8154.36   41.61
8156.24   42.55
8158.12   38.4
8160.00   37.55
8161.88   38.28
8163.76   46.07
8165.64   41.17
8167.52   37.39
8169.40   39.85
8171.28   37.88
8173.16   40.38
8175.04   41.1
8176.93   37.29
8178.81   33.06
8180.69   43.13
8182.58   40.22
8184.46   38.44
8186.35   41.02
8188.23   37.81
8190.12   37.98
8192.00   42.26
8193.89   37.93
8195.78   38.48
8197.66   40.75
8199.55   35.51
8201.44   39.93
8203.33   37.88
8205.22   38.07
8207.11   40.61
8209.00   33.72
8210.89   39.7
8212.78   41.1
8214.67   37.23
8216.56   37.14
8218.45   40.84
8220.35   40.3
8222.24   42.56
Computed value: 40.38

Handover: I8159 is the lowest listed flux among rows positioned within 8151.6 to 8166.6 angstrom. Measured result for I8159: 37.55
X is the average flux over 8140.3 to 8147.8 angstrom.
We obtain 39.7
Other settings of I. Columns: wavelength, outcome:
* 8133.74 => 37.4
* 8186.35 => 41.02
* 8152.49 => 39.62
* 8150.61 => 42.78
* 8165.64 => 41.17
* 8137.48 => 35.1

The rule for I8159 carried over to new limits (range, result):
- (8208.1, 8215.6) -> 33.72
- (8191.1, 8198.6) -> 37.93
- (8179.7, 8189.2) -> 37.81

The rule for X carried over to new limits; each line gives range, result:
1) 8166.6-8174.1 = 38.9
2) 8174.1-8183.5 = 38.9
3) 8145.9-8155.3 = 39.7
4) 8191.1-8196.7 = 39.5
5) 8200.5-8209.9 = 38.1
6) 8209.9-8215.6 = 39.3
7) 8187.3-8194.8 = 39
